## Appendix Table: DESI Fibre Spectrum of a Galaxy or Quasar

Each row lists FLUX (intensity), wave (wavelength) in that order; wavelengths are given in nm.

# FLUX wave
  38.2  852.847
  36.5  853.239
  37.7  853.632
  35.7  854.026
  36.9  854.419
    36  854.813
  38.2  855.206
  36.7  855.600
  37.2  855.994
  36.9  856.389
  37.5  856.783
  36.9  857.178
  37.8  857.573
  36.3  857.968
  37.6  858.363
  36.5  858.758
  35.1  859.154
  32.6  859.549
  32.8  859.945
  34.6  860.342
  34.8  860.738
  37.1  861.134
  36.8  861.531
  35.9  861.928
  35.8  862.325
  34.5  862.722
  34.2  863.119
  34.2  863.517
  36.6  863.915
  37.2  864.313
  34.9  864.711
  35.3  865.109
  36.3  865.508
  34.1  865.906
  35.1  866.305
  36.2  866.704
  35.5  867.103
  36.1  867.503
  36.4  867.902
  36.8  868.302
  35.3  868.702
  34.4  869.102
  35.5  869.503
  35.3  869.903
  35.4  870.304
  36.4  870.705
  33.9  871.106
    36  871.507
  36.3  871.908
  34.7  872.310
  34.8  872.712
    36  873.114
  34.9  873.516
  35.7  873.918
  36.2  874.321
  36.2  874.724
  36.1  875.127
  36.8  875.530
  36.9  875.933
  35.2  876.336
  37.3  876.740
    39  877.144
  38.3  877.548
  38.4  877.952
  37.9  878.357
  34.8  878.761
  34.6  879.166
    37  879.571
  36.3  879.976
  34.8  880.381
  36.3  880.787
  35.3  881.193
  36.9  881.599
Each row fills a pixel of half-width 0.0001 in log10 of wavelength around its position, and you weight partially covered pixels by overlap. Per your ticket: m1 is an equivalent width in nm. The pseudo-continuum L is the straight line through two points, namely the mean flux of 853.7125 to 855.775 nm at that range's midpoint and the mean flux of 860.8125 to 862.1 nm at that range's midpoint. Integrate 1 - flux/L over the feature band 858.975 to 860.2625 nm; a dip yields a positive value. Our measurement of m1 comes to 0.10 nm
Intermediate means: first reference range 36.8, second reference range 36.4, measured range 33.6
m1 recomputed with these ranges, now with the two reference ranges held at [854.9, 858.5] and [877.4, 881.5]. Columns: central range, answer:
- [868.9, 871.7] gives 0.11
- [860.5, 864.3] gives 0.14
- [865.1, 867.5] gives 0.09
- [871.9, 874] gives 0.07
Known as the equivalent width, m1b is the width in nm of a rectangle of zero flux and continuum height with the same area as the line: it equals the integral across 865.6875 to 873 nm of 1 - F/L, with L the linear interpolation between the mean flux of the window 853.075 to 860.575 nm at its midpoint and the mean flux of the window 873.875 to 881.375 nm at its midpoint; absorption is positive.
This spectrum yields 0.19 nm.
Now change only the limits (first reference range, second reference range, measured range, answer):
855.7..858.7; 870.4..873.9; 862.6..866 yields 0.093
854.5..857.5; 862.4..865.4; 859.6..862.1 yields 0.057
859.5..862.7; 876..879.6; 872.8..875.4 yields 0.050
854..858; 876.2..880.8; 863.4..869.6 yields 0.204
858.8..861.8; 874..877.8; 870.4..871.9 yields 0.031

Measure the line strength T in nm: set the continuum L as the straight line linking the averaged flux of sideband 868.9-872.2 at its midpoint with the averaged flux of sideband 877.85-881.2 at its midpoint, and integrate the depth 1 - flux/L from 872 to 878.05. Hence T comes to -0.11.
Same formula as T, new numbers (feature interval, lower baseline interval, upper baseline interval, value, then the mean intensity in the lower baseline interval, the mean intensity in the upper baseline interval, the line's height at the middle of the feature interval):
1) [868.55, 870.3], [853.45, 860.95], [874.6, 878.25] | 0.08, 36.2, 37.2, 36.8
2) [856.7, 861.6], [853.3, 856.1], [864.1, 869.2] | 0.08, 36.9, 35.7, 36.4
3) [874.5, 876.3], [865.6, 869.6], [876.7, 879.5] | 0.02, 35.6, 37.2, 36.8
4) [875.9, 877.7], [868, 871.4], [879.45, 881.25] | -0.08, 35.4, 35.9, 35.8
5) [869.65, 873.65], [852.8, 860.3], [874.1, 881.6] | 0.12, 36.4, 36.5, 36.5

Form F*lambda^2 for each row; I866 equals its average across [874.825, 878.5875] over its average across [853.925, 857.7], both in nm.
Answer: 1.06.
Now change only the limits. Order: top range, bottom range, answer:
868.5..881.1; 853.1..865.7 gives 1.04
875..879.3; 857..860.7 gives 1.08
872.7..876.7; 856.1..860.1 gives 1.04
